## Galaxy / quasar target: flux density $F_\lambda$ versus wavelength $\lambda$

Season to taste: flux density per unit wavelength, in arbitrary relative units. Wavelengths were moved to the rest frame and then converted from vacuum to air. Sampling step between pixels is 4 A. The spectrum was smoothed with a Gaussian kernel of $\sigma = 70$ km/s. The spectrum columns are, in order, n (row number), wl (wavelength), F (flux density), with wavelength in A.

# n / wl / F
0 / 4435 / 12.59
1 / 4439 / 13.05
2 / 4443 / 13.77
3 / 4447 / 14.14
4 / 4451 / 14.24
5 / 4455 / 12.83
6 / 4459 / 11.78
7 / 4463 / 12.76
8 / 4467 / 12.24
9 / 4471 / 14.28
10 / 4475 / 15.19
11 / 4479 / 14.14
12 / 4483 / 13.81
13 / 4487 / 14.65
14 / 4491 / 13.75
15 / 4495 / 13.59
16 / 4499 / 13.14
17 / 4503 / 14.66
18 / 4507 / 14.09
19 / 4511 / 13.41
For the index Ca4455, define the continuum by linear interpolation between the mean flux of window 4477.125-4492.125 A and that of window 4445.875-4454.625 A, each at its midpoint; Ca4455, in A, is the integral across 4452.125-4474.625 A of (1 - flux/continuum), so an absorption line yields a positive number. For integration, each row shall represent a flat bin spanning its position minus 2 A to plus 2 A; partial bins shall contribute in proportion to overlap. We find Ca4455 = 1.60 A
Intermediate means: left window 13.9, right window 14.1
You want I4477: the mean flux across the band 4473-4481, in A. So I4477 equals 14.7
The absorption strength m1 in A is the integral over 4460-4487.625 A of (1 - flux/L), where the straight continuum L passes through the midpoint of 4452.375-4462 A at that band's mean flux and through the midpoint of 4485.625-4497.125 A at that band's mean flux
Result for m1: -1.1 A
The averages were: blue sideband 12.5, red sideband 14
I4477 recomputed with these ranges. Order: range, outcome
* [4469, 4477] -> 14.7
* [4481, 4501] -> 13.8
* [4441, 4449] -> 14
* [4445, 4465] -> 13.2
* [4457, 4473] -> 12.8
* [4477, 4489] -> 14.2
